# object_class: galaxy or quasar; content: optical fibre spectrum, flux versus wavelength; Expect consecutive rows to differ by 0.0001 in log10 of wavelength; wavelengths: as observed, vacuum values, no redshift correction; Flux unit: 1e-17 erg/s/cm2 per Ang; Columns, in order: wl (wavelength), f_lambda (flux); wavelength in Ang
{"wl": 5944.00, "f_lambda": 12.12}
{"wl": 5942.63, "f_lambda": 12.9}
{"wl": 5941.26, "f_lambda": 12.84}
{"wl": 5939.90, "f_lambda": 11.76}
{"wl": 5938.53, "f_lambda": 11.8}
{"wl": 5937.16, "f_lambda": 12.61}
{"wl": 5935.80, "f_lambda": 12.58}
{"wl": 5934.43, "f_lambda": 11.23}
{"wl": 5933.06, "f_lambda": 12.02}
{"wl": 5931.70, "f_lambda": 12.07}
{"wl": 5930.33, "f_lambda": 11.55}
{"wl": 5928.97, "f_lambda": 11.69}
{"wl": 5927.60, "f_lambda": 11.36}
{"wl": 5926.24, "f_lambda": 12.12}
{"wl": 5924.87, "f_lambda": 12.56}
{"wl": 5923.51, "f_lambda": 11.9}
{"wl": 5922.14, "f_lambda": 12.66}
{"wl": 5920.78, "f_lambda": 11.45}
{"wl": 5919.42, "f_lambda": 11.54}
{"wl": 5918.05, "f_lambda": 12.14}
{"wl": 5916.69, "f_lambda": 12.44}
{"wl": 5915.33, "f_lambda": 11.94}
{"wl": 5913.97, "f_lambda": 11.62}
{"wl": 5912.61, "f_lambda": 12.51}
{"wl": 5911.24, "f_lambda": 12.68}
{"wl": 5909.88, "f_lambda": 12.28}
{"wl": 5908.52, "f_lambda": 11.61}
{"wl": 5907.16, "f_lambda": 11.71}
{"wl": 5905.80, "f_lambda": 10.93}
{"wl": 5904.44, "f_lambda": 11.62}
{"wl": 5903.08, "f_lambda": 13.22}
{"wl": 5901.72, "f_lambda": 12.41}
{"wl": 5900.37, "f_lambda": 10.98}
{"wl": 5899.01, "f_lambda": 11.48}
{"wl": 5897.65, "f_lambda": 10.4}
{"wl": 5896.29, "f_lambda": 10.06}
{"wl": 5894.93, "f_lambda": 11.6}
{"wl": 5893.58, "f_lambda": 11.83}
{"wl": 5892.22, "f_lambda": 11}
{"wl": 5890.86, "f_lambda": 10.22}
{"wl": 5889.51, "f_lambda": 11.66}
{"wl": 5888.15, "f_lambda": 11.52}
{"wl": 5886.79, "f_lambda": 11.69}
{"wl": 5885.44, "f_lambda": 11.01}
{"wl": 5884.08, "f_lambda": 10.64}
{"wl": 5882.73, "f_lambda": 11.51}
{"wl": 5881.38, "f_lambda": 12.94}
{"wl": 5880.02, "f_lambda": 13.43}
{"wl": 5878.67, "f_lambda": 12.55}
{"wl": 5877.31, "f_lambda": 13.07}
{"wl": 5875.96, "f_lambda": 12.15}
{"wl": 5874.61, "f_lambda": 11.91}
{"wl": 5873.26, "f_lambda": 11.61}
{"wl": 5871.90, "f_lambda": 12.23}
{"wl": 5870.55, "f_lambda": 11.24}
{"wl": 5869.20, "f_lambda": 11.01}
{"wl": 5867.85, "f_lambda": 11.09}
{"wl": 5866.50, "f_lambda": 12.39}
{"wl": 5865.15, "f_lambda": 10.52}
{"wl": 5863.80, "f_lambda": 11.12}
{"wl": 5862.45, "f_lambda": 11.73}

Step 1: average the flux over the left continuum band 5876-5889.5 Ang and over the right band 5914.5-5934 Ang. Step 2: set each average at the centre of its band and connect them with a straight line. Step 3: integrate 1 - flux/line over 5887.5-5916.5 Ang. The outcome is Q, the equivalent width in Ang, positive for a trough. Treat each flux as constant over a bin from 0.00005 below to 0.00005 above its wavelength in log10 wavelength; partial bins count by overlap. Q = 0.94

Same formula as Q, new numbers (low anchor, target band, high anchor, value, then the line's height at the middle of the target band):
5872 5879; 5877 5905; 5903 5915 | 1.1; 12.1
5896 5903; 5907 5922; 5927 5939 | -0.6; 11.6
